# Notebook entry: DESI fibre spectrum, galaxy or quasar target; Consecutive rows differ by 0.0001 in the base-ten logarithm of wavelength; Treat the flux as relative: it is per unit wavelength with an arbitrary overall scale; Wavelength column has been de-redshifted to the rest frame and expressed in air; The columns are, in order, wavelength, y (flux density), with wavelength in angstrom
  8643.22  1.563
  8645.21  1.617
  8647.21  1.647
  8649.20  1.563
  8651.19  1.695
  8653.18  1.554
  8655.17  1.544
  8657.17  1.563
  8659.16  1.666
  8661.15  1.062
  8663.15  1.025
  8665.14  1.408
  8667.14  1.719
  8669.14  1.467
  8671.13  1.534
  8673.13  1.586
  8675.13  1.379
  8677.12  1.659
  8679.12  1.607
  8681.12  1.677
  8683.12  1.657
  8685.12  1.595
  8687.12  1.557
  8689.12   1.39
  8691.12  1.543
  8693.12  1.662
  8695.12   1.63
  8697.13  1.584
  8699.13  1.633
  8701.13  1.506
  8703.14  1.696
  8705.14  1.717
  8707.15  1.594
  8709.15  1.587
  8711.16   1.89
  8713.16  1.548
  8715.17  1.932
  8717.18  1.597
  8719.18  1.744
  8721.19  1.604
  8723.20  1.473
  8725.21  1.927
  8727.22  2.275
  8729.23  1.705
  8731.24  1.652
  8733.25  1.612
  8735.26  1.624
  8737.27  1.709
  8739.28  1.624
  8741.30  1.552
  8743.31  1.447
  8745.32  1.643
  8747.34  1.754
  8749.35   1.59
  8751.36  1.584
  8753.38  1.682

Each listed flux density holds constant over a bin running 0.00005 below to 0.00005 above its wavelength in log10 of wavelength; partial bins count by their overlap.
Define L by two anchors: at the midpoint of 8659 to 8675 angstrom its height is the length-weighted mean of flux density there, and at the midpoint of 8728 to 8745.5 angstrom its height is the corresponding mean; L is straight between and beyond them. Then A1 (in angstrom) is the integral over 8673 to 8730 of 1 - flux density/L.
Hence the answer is -5.0 angstrom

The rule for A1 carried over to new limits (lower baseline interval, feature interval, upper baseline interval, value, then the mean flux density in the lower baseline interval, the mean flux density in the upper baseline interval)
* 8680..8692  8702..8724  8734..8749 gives -1.1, 1.57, 1.62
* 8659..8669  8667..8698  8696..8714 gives -1.9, 1.36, 1.64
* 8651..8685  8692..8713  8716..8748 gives -0.5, 1.52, 1.68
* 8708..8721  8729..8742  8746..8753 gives 0.3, 1.71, 1.65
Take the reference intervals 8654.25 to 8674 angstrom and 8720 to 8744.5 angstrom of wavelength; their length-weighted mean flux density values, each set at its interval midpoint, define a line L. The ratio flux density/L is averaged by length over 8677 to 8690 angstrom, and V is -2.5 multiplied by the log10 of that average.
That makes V -0.048 mag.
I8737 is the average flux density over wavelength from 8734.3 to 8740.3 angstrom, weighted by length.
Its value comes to 1.65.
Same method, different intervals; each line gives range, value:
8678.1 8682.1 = 1.64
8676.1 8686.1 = 1.64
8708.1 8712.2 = 1.74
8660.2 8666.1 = 1.16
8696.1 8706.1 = 1.63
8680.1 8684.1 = 1.67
